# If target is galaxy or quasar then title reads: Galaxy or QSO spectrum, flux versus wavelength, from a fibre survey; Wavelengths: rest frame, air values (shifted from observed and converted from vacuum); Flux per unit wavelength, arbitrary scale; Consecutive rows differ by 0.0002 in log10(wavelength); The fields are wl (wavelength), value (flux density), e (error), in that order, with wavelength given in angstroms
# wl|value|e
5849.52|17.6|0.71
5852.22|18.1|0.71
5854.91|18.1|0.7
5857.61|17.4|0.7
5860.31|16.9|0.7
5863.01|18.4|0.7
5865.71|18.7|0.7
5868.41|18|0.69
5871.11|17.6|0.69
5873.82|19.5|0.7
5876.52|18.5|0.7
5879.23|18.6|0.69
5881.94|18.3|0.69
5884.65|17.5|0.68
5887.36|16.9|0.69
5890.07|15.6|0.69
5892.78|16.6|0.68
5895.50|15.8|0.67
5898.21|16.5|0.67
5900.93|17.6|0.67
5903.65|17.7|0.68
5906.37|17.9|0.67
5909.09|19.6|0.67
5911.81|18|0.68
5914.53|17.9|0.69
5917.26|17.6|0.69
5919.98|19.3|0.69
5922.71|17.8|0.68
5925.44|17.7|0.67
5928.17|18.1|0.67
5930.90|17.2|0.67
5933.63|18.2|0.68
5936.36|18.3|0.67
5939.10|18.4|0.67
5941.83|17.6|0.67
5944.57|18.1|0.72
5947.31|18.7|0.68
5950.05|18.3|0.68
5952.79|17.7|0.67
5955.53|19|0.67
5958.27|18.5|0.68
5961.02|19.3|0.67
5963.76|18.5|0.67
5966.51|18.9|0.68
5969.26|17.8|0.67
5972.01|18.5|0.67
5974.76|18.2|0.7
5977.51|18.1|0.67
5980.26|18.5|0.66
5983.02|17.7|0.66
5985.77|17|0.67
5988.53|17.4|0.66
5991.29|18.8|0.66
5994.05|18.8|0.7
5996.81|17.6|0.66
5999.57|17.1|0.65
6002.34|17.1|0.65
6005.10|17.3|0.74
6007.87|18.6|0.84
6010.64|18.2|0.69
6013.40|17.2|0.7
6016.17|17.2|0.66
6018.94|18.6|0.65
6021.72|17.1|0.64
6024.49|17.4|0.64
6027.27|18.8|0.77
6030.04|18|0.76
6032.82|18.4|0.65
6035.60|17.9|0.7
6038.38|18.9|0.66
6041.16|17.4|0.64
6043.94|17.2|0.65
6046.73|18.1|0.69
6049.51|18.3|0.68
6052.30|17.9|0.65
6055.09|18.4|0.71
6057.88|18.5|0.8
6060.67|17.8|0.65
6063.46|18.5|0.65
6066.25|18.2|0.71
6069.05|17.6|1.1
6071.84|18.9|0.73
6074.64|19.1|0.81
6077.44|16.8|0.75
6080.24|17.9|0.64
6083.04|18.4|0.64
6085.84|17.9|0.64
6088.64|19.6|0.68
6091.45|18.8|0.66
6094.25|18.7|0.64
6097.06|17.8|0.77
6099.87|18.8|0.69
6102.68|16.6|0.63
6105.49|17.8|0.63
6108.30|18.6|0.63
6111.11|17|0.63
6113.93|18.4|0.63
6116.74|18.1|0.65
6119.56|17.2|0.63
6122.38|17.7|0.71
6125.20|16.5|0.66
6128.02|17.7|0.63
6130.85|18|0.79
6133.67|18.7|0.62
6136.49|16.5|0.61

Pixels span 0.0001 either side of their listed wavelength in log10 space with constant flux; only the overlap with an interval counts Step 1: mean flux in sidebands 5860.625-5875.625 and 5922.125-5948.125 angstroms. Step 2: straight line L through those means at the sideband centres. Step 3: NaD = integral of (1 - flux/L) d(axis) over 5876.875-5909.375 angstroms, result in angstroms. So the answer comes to 1.6 angstroms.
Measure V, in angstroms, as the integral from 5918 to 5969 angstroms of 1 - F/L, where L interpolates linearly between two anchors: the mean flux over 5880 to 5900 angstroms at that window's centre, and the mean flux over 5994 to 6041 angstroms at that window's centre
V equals -3.07 angstroms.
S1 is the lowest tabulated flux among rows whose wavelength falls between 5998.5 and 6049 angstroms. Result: 17.1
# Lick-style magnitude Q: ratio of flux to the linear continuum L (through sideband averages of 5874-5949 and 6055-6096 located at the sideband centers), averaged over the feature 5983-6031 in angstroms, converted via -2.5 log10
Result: 0.02 mag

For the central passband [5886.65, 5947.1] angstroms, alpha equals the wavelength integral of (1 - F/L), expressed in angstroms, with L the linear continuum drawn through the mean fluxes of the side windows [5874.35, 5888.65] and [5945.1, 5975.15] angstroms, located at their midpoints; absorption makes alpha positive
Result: 1.9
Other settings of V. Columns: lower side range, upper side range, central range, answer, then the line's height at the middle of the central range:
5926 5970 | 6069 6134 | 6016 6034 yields 0.2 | 18.2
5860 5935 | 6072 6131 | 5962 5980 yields -0.5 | 17.9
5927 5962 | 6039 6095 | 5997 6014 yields 0.6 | 18.2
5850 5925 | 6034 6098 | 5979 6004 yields 0.4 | 18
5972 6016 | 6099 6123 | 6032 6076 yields -0.9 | 17.8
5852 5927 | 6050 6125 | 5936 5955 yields -0.3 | 17.9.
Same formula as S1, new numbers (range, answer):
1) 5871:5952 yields 15.6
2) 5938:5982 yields 17.6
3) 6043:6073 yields 17.2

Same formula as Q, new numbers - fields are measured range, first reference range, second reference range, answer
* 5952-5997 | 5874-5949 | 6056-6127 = -0.023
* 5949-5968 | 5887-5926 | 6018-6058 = -0.053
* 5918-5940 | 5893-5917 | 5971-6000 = -0.025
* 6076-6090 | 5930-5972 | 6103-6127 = -0.022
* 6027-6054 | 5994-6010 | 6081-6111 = -0.009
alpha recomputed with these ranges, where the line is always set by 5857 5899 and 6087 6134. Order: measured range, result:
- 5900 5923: -0.7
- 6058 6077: -0.4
